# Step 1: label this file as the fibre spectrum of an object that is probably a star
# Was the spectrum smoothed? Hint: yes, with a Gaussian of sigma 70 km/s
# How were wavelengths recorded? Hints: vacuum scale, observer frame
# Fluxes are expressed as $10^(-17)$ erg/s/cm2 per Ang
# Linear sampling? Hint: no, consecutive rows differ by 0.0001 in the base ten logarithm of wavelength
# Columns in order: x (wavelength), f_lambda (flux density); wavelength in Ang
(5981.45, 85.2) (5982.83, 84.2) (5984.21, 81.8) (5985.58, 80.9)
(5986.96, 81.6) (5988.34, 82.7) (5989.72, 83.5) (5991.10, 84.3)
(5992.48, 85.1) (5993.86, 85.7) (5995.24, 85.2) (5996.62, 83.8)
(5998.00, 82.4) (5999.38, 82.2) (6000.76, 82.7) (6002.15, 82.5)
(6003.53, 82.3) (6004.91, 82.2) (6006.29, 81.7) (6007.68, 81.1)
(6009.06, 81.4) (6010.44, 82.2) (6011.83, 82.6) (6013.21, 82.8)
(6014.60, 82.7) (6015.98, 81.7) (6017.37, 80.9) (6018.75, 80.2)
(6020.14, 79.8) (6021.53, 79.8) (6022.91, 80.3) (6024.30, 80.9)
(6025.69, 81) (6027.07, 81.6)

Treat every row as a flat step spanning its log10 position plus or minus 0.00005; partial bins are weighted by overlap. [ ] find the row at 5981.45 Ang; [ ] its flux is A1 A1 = 85.2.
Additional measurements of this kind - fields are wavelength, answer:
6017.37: 80.9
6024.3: 80.9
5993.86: 85.7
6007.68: 81.1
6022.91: 80.3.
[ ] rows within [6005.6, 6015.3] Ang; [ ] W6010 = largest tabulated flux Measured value 82.8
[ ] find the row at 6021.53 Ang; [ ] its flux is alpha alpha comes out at 79.8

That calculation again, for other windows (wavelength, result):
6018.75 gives 80.2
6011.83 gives 82.6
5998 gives 82.4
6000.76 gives 82.7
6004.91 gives 82.2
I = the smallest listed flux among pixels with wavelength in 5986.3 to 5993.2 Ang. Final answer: 81.6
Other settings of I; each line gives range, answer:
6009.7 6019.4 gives 80.2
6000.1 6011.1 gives 81.1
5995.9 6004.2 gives 82.2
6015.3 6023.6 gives 79.8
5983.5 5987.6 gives 80.9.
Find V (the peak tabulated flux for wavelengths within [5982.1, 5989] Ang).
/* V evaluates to 84.2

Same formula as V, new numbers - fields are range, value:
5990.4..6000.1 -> 85.7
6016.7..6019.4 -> 80.9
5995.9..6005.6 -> 83.8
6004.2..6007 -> 82.2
